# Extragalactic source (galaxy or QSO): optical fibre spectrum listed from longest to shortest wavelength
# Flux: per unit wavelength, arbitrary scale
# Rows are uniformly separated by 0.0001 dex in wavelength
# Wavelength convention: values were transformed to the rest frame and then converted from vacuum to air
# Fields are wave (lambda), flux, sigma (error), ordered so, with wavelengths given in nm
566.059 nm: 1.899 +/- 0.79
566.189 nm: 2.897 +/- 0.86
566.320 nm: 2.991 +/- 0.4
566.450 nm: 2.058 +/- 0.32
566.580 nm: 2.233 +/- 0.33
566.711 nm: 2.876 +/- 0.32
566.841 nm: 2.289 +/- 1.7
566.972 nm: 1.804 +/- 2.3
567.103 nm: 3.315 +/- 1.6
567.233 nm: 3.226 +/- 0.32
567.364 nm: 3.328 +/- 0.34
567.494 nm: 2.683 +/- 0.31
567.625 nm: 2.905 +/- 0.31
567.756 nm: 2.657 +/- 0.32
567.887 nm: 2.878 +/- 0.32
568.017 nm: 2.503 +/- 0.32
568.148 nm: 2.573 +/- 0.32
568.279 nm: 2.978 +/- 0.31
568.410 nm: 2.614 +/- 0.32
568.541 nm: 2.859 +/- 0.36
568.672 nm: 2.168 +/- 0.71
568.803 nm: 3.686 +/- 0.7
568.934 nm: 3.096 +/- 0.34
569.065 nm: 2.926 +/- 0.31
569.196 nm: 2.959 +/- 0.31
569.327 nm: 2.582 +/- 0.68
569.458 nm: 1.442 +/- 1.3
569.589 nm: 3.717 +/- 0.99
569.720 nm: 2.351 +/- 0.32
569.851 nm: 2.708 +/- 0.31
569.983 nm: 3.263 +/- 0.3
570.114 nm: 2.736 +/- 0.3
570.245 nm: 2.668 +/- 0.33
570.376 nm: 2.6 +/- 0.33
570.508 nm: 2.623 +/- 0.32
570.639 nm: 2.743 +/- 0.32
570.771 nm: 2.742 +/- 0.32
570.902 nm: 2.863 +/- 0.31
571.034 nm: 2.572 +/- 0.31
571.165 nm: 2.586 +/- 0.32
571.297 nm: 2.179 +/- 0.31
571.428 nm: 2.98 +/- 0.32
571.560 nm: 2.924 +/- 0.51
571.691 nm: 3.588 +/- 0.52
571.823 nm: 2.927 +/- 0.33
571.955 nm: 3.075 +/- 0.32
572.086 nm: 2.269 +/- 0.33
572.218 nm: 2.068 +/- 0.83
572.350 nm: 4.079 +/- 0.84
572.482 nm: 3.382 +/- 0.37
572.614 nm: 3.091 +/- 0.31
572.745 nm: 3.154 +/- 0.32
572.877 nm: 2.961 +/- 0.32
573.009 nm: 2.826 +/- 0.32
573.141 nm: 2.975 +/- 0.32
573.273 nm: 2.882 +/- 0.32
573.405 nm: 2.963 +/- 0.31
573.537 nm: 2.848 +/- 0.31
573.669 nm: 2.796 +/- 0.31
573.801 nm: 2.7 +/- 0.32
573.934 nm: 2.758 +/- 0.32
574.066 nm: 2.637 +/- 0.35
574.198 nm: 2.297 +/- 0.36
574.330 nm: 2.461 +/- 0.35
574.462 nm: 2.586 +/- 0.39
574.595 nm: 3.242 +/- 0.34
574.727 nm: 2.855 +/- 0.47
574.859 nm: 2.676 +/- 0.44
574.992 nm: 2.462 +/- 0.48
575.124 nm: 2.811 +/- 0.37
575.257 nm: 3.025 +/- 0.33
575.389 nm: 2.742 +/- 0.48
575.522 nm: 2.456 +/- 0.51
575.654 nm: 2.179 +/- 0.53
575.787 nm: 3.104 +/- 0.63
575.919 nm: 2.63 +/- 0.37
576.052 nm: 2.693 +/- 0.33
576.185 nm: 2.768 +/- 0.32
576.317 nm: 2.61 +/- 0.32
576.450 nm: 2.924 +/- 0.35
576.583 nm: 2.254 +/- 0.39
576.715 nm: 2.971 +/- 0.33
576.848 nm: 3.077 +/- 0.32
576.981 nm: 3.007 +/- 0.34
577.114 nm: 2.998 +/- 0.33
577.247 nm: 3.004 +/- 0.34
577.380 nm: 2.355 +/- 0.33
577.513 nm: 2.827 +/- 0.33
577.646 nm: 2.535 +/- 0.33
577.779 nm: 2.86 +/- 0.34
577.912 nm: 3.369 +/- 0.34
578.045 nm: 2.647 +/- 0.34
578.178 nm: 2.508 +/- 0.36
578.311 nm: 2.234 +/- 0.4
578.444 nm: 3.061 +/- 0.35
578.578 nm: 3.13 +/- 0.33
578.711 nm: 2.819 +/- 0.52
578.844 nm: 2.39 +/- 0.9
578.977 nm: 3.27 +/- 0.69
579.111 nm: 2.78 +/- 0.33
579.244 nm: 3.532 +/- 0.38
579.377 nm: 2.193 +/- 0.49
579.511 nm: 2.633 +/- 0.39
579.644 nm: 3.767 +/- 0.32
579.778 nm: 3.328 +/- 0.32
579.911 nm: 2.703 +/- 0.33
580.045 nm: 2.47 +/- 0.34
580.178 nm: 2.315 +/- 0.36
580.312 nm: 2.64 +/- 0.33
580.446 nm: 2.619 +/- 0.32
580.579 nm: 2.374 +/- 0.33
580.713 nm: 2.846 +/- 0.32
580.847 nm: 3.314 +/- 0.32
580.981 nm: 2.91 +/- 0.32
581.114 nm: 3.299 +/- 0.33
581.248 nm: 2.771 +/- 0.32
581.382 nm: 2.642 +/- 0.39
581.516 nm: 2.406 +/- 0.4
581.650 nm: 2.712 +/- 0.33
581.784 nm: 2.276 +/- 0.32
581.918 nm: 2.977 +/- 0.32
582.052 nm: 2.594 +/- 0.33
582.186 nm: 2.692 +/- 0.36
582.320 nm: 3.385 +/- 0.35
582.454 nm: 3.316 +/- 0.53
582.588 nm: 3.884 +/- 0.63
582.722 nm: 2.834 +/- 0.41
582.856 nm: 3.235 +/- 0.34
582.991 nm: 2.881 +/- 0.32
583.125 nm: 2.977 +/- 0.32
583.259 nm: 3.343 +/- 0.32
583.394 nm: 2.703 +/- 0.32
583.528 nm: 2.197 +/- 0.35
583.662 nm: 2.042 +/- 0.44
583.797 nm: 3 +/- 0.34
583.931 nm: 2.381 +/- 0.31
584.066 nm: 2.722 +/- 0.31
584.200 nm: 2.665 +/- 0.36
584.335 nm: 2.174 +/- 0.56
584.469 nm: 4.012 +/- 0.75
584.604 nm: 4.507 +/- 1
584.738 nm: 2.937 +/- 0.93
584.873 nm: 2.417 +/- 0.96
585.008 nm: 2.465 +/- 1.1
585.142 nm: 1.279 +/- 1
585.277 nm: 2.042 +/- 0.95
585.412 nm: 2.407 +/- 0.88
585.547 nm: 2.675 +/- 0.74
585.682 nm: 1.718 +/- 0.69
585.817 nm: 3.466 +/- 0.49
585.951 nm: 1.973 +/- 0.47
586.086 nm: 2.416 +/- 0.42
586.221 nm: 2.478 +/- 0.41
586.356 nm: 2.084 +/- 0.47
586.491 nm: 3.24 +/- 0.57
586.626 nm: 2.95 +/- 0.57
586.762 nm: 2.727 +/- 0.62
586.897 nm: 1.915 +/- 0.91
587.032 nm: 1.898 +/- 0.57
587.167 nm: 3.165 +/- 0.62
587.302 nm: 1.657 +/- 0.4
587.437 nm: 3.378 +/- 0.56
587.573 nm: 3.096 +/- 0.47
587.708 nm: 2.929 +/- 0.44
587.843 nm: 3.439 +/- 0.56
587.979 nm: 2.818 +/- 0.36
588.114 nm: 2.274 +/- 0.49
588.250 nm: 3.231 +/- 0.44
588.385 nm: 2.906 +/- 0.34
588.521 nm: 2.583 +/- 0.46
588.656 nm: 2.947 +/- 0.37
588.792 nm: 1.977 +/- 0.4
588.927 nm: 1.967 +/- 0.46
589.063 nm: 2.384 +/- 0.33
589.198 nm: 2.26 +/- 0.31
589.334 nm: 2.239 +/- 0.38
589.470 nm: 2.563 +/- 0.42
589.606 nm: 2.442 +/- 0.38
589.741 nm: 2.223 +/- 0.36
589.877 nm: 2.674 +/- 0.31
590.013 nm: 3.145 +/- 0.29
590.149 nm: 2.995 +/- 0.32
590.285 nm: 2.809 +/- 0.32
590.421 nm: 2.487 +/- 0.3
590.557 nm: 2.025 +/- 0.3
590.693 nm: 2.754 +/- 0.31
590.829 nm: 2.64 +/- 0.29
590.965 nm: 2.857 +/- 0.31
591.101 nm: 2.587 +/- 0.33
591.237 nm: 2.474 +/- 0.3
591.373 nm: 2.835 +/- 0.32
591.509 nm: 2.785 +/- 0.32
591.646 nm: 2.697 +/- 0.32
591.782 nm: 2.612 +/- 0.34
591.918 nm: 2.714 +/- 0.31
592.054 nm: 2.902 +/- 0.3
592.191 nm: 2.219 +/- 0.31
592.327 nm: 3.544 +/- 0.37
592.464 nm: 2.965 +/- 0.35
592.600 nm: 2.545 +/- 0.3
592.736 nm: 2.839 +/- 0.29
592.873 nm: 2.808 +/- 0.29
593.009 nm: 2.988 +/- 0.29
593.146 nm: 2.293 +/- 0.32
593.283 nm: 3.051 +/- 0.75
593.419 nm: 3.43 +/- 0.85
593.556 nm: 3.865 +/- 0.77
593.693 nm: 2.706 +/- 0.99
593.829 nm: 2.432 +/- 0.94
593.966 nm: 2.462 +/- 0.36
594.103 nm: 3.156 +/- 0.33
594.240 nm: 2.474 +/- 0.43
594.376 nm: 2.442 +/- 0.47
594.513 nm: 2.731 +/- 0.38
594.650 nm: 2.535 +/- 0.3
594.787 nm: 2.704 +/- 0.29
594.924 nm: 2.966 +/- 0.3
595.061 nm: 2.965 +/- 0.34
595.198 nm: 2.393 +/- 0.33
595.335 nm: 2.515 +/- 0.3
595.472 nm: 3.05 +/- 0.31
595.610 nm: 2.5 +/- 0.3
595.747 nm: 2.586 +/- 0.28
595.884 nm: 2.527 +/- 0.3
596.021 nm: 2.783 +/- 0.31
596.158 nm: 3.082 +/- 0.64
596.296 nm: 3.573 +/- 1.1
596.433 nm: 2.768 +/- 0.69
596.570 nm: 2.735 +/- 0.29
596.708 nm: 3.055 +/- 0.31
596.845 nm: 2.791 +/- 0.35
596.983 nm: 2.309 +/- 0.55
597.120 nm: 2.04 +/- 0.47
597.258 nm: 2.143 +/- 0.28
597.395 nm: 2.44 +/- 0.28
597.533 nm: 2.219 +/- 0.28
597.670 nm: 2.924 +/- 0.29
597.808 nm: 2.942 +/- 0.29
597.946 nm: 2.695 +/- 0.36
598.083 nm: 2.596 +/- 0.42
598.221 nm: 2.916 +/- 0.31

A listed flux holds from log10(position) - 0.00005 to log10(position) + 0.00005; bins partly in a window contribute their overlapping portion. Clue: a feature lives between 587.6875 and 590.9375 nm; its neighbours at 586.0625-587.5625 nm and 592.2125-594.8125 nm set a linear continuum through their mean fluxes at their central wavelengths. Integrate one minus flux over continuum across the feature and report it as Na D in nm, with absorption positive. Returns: 0.060 nm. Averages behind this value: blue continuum 2.56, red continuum 2.83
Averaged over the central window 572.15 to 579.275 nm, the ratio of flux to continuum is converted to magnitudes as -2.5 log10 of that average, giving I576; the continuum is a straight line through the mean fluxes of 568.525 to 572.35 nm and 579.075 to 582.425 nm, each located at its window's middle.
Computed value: -0.01 mag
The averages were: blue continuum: 2.78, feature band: 2.82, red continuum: 2.81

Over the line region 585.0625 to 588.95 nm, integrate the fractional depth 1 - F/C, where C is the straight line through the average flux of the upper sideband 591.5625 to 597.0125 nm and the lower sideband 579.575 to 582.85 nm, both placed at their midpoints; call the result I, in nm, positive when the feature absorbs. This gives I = 0.41 nm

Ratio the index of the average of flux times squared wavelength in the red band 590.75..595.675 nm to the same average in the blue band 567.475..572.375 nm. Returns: 1.1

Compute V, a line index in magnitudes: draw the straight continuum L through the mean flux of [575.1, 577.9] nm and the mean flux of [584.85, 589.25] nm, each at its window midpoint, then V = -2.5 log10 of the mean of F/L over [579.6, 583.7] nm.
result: -0.08 mag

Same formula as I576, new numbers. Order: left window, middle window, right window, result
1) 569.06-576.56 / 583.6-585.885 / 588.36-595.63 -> 0.03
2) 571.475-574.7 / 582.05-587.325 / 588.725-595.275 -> 0.03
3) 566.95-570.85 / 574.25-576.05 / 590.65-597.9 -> 0.03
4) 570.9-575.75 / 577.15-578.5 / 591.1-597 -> 0.02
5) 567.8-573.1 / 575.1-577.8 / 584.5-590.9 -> 0.00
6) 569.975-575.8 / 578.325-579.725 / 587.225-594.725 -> -0.06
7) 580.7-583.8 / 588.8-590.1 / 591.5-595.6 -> 0.17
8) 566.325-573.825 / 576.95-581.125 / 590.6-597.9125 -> -0.02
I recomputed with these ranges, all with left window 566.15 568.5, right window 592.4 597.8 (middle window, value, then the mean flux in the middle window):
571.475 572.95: -0.18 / 3.05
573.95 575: 0.02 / 2.67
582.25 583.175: -0.17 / 3.22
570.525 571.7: -0.02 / 2.75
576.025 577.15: -0.04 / 2.81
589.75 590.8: 0.03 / 2.67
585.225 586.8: 0.12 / 2.51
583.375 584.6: -0.01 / 2.75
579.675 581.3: -0.06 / 2.82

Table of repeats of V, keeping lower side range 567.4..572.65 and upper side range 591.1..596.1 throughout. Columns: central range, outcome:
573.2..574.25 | 0.02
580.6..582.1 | 0.00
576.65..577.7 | -0.02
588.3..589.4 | 0.15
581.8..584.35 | -0.02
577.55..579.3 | -0.02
